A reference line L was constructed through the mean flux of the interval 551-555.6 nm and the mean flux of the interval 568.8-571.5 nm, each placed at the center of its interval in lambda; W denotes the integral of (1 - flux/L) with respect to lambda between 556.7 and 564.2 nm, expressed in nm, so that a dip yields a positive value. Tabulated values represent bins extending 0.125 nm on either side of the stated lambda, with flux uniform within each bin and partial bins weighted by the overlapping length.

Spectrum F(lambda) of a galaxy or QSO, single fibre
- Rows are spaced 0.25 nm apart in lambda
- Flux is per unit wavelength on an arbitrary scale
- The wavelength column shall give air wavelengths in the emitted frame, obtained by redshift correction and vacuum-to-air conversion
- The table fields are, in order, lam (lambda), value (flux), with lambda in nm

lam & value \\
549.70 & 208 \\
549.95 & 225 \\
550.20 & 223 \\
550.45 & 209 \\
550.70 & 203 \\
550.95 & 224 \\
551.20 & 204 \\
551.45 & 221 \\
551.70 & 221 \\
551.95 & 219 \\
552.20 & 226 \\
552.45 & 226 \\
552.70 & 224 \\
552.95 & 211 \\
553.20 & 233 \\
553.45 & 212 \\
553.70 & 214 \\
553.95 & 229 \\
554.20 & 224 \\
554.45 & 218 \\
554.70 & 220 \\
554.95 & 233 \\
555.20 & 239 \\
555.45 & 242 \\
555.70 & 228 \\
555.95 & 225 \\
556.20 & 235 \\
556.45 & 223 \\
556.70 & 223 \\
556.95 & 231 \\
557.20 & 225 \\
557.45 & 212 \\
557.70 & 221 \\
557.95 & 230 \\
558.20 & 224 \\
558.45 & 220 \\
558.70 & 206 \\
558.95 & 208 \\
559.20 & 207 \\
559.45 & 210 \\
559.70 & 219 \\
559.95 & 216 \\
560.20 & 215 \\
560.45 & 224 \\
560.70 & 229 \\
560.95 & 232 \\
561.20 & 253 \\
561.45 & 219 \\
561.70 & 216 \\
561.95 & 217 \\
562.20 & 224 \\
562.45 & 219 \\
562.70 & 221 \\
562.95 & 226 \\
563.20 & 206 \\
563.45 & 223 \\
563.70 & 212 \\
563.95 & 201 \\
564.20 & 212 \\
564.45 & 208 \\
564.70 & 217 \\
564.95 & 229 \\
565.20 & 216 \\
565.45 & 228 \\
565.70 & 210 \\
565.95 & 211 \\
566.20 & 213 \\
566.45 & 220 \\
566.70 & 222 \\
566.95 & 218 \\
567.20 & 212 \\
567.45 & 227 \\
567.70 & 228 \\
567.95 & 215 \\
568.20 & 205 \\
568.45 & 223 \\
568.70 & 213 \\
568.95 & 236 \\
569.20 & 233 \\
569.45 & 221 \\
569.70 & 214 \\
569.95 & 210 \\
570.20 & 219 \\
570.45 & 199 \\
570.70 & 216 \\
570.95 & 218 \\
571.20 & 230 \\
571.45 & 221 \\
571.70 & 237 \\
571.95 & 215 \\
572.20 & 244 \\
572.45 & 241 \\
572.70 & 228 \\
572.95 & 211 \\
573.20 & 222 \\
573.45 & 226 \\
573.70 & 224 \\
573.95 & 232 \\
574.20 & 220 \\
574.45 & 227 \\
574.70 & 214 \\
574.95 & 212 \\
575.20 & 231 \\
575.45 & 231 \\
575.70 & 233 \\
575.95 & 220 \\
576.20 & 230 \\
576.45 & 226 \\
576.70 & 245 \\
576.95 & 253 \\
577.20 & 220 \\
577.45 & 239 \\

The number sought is 0.075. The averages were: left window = 223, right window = 220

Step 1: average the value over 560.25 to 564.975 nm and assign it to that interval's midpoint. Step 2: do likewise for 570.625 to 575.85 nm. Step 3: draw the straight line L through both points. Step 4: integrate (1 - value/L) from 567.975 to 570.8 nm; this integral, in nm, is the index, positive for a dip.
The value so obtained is 0.08 nm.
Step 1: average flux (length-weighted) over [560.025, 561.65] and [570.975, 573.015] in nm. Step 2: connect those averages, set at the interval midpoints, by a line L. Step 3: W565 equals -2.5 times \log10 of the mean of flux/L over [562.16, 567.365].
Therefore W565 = 0.056 mag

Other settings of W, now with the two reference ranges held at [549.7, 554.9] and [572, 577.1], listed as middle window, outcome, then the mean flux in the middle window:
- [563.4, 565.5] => 0.08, 216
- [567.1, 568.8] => 0.06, 218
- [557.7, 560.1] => 0.07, 216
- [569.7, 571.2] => 0.08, 214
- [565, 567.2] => 0.07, 217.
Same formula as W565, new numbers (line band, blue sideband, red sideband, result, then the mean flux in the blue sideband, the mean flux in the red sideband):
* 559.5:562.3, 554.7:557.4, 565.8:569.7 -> 0.008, 229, 220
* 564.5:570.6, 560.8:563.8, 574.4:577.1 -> 0.034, 222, 229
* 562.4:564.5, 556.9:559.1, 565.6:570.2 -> 0.022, 219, 218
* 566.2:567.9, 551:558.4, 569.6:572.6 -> 0.011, 224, 222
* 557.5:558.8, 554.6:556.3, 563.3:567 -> 0.036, 232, 216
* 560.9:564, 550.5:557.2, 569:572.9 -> 0.011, 223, 223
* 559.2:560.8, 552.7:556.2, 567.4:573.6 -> 0.032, 226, 222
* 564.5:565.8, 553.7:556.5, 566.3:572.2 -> 0.015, 228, 220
